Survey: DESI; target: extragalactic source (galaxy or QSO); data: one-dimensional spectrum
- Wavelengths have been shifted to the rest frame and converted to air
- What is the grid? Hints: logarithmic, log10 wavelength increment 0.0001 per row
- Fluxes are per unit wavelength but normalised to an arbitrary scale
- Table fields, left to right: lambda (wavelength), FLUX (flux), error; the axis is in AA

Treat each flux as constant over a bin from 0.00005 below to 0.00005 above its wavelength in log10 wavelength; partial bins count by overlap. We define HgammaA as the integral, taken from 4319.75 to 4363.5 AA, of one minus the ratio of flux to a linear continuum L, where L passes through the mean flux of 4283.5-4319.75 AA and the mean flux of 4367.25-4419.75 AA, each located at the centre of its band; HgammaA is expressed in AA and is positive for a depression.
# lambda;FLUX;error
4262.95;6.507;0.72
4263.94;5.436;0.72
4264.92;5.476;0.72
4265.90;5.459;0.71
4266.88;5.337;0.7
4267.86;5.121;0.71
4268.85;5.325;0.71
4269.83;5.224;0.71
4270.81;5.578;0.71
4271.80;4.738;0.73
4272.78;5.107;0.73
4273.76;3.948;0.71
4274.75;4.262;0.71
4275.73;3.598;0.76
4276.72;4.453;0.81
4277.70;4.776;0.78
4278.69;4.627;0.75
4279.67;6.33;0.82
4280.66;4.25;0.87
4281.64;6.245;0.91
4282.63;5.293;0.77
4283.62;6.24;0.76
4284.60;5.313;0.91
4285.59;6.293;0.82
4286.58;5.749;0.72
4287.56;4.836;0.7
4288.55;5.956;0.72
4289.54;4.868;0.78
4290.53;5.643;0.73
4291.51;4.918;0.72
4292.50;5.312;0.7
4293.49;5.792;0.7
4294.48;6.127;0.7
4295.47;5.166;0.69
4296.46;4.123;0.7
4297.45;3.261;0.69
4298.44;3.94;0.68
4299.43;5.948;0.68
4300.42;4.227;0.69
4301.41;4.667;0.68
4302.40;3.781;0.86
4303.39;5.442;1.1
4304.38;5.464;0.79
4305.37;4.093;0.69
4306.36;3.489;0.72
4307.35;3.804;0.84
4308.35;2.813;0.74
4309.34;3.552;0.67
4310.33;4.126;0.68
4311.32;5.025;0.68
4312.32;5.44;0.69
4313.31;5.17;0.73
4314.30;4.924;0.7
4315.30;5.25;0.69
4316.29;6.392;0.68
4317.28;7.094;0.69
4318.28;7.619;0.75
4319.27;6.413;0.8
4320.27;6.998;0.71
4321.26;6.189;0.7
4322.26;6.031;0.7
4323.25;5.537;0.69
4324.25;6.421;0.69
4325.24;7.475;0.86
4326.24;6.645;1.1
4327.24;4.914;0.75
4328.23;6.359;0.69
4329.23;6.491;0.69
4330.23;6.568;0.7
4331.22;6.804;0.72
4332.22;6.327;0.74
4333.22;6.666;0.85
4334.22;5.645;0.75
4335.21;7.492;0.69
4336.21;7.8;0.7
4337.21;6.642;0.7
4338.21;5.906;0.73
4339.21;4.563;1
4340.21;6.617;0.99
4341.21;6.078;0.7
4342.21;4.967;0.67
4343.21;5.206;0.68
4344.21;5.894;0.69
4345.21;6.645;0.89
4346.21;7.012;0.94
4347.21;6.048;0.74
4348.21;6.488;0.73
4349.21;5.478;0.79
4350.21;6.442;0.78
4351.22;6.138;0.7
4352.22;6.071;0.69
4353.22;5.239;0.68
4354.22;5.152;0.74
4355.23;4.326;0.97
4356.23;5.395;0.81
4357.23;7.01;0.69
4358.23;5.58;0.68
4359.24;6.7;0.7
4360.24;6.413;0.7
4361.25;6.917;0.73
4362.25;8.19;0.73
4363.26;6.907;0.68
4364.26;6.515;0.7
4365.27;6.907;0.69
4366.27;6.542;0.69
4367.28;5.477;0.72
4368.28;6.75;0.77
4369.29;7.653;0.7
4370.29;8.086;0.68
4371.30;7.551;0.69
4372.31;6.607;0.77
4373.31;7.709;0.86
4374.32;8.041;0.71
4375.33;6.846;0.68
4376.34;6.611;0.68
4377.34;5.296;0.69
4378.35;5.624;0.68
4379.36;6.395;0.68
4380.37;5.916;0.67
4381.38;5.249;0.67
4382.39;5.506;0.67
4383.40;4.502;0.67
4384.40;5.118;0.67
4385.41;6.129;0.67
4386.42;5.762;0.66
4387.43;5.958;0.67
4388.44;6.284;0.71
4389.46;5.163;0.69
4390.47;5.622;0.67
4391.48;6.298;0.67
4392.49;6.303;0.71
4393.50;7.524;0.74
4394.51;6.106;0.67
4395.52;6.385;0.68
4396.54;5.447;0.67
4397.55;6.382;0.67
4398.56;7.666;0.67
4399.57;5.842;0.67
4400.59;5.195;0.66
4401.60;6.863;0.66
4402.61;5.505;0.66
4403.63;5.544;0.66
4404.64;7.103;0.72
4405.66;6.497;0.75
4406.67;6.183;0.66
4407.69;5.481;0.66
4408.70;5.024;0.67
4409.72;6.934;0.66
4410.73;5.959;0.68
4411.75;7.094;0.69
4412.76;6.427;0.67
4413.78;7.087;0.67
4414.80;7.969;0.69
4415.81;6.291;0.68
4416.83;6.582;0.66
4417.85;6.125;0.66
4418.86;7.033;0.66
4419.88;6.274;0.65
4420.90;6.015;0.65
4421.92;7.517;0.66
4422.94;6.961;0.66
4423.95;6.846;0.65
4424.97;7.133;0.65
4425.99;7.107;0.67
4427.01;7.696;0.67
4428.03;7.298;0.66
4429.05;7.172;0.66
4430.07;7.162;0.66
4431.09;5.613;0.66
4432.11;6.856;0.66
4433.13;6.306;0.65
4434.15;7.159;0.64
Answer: -4.8 AA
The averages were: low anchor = 5.08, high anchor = 6.33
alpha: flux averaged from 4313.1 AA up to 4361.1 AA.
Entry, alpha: 6.16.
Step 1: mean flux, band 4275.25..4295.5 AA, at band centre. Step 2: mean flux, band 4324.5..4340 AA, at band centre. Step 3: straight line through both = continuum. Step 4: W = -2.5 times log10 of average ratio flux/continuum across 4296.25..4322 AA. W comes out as 0.18 mag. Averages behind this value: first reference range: 5.33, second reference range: 6.42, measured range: 4.99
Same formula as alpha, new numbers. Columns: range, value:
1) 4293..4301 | 4.82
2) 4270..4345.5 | 5.45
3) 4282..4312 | 4.85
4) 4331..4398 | 6.25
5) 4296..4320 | 4.86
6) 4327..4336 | 6.46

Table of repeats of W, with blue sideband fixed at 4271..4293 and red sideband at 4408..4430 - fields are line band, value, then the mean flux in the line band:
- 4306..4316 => 0.24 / 4.41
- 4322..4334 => -0.12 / 6.34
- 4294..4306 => 0.15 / 4.67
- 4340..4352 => -0.03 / 6.07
